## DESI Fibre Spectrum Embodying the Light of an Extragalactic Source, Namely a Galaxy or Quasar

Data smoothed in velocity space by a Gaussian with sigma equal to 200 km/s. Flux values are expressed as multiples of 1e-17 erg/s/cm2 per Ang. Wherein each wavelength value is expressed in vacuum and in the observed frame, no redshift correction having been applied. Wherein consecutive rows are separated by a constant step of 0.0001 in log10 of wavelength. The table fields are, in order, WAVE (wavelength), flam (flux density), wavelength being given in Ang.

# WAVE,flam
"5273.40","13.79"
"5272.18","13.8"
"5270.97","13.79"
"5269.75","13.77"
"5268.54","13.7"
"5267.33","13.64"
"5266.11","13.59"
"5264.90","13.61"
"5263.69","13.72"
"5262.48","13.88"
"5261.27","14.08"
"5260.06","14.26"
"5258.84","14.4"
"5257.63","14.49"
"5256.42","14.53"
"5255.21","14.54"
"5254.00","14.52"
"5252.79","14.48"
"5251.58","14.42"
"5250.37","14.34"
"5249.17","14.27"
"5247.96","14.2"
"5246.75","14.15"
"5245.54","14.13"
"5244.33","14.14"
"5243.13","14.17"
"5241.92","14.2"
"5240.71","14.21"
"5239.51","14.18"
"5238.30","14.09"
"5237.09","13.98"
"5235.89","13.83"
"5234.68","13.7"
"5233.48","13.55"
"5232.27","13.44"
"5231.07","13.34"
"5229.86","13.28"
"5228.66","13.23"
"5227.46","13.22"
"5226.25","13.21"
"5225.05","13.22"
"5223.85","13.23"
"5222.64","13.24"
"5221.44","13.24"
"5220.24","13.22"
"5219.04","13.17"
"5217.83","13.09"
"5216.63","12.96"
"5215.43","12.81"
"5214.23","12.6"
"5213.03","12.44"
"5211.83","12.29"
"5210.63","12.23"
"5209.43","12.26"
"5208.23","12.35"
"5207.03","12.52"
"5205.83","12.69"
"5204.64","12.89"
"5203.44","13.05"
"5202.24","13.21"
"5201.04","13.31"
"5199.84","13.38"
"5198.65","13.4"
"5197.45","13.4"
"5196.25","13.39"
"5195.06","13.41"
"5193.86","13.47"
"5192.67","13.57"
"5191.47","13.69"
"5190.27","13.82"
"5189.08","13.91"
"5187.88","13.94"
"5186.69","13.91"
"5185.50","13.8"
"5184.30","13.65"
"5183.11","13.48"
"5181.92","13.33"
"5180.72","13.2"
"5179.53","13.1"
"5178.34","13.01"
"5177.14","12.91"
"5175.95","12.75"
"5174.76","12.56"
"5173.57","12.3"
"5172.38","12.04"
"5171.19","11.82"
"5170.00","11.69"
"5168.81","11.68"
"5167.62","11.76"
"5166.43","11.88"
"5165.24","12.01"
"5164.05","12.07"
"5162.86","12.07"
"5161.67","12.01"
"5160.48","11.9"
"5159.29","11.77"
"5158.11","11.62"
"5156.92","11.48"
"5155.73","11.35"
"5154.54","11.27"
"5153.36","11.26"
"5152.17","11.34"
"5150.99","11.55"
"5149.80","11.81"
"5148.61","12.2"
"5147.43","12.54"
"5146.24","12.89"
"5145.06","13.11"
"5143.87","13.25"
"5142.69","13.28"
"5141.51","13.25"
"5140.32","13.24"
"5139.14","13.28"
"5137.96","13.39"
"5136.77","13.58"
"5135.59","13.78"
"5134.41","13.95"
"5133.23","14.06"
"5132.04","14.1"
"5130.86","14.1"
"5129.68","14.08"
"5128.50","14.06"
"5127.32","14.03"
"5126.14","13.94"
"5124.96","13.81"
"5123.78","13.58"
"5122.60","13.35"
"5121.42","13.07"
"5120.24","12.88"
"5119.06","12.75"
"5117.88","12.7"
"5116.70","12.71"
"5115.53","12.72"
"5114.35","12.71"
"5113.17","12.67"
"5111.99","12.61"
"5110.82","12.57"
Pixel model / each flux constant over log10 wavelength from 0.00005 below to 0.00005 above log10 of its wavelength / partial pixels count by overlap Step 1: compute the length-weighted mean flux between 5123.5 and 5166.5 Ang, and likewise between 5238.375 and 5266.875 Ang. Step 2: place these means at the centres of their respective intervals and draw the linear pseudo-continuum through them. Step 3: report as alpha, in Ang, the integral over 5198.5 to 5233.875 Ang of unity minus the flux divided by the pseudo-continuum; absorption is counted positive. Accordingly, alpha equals 1.86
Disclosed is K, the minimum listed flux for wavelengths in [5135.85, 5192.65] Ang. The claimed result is 11.26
